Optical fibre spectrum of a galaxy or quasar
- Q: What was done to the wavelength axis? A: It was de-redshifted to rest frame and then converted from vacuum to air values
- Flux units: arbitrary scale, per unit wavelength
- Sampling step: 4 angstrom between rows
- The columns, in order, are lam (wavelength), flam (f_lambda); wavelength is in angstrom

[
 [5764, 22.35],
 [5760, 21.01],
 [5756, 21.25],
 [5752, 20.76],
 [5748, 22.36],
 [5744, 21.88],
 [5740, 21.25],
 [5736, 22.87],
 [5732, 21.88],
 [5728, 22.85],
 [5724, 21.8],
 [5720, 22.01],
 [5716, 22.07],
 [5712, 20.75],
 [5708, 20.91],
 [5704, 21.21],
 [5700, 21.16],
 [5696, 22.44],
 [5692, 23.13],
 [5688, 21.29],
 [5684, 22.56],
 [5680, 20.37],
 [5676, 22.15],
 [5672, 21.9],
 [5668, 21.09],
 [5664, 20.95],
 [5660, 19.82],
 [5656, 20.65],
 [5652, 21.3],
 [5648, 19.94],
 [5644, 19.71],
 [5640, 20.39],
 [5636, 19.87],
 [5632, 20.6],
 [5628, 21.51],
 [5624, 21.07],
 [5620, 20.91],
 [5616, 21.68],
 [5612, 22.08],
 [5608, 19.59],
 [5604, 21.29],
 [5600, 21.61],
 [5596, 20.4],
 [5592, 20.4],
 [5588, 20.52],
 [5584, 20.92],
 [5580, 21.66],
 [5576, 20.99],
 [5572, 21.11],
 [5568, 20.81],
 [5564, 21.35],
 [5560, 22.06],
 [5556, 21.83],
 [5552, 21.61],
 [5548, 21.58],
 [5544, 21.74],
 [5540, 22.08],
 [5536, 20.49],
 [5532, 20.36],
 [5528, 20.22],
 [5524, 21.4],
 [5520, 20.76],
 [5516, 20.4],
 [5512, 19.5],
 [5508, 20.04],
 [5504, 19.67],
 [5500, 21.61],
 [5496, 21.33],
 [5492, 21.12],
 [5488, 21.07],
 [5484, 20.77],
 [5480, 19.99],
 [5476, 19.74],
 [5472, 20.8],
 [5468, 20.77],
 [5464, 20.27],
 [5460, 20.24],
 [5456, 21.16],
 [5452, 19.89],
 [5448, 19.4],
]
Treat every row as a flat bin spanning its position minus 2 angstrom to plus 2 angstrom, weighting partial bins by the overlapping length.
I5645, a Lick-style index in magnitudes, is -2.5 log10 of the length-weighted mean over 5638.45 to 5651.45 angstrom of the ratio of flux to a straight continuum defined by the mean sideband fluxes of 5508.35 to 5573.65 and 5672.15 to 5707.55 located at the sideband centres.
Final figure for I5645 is 0.073 mag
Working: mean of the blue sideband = 21.1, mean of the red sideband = 21.8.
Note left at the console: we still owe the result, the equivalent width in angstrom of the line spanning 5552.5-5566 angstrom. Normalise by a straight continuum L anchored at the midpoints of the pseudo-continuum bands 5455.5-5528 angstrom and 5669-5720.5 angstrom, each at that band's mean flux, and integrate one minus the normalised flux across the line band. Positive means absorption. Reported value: -0.5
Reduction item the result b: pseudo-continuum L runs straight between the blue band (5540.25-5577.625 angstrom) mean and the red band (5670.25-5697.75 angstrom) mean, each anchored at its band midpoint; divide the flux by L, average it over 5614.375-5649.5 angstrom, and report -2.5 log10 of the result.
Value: 0.06 mag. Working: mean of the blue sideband 21.5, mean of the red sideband 22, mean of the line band 20.6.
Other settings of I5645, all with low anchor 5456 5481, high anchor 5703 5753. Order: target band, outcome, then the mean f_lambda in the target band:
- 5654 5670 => 0.041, 20.6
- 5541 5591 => -0.023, 21.3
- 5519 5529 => -0.009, 20.9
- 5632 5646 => 0.064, 20.1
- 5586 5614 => 0.013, 20.8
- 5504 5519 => 0.033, 20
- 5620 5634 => 0.010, 21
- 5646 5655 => 0.038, 20.6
